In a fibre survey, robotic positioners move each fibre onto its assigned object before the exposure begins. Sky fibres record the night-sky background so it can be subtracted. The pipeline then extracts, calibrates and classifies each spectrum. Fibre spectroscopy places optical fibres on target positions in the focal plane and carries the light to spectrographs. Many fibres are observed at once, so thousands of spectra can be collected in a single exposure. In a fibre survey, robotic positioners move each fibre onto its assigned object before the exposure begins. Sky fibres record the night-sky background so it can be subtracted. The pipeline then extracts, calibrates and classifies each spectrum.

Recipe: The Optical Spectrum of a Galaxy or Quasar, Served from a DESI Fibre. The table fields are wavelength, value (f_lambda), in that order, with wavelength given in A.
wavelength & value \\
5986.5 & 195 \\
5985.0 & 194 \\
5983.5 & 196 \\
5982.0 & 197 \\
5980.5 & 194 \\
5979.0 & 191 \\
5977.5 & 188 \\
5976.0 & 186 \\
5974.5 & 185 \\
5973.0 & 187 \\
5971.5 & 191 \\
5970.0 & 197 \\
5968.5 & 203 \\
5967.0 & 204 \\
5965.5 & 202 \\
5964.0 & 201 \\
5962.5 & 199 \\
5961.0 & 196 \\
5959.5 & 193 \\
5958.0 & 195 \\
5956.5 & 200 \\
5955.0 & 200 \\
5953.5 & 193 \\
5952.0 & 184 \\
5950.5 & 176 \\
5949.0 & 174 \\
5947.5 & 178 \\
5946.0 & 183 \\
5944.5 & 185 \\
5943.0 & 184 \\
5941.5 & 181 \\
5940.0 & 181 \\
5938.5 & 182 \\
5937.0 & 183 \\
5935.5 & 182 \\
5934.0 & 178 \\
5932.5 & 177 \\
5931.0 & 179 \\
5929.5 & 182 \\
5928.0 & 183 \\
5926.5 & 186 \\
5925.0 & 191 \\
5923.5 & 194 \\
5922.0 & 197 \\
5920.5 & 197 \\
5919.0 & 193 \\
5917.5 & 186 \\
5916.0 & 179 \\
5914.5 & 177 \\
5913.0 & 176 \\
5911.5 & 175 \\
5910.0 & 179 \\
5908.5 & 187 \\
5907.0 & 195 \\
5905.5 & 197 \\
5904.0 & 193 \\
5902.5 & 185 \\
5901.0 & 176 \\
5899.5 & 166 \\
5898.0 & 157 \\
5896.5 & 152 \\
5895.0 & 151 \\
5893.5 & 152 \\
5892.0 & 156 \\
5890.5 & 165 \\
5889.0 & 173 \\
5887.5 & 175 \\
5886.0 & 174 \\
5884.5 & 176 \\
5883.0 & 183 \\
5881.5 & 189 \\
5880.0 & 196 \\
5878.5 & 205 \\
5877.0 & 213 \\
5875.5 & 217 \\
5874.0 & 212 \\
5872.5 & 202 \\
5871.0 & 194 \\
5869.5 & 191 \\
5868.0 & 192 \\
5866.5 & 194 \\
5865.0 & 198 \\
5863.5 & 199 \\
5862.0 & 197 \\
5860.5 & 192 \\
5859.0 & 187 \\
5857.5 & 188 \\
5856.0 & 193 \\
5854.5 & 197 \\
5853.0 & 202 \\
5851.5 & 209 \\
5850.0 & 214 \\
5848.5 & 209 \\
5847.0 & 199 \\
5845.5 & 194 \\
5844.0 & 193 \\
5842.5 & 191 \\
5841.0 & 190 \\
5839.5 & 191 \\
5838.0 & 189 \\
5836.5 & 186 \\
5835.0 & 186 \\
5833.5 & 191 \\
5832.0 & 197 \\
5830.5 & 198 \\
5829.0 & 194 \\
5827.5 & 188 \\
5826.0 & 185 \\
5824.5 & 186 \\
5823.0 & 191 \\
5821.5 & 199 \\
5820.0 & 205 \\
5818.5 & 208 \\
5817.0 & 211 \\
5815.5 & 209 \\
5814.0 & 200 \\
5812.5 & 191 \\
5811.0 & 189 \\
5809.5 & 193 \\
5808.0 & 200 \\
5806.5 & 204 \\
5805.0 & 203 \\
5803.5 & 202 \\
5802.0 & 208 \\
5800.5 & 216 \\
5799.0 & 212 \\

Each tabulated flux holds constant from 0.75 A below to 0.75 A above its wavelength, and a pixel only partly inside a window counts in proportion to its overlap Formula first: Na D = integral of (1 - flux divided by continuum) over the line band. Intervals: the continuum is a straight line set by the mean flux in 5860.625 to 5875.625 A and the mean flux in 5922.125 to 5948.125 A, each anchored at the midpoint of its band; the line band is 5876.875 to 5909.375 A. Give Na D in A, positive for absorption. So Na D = 2.62 A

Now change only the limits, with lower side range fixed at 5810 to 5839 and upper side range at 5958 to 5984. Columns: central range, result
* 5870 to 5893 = 0.77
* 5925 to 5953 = 1.92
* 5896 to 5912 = 1.31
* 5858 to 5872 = 0.07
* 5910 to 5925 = 0.68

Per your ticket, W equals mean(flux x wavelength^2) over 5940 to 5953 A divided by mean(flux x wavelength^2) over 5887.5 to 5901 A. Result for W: 1.14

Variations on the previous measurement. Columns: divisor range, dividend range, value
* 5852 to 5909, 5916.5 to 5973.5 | 1.04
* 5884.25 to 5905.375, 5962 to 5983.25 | 1.18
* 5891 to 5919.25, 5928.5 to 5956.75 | 1.06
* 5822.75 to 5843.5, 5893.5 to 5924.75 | 0.97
